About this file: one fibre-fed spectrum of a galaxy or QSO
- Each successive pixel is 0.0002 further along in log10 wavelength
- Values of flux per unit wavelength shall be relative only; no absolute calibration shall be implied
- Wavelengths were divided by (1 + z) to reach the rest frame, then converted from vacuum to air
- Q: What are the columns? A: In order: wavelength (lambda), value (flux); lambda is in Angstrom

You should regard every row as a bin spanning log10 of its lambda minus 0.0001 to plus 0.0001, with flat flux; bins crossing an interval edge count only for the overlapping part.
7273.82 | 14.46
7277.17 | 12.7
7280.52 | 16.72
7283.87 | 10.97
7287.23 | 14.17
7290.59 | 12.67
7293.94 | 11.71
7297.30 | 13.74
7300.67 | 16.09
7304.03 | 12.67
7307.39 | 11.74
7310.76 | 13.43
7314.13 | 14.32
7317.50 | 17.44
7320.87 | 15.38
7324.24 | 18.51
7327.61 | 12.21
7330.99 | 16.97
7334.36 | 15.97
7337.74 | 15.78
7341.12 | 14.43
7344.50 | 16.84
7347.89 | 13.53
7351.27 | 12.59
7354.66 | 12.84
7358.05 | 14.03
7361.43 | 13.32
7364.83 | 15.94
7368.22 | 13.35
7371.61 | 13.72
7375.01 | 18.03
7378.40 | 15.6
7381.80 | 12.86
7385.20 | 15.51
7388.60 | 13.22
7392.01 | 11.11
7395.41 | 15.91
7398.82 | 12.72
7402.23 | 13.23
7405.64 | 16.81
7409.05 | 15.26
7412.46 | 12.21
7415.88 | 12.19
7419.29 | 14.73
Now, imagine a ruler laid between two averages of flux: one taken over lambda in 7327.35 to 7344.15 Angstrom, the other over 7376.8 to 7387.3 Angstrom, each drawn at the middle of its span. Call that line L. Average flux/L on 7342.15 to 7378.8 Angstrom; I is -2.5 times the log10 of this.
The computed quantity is 0.04 mag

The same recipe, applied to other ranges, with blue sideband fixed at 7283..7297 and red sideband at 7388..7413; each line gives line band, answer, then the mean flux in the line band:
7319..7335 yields -0.211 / 15.8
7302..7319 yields -0.088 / 13.9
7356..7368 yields -0.063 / 14.3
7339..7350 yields -0.126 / 14.9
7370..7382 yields -0.129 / 15.3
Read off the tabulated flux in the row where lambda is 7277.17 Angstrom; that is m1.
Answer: 12.7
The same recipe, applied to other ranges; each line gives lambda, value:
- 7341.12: 14.43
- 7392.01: 11.11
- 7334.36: 15.97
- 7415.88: 12.19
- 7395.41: 15.91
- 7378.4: 15.6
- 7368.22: 13.35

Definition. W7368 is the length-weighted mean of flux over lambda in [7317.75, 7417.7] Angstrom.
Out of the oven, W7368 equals 14.5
